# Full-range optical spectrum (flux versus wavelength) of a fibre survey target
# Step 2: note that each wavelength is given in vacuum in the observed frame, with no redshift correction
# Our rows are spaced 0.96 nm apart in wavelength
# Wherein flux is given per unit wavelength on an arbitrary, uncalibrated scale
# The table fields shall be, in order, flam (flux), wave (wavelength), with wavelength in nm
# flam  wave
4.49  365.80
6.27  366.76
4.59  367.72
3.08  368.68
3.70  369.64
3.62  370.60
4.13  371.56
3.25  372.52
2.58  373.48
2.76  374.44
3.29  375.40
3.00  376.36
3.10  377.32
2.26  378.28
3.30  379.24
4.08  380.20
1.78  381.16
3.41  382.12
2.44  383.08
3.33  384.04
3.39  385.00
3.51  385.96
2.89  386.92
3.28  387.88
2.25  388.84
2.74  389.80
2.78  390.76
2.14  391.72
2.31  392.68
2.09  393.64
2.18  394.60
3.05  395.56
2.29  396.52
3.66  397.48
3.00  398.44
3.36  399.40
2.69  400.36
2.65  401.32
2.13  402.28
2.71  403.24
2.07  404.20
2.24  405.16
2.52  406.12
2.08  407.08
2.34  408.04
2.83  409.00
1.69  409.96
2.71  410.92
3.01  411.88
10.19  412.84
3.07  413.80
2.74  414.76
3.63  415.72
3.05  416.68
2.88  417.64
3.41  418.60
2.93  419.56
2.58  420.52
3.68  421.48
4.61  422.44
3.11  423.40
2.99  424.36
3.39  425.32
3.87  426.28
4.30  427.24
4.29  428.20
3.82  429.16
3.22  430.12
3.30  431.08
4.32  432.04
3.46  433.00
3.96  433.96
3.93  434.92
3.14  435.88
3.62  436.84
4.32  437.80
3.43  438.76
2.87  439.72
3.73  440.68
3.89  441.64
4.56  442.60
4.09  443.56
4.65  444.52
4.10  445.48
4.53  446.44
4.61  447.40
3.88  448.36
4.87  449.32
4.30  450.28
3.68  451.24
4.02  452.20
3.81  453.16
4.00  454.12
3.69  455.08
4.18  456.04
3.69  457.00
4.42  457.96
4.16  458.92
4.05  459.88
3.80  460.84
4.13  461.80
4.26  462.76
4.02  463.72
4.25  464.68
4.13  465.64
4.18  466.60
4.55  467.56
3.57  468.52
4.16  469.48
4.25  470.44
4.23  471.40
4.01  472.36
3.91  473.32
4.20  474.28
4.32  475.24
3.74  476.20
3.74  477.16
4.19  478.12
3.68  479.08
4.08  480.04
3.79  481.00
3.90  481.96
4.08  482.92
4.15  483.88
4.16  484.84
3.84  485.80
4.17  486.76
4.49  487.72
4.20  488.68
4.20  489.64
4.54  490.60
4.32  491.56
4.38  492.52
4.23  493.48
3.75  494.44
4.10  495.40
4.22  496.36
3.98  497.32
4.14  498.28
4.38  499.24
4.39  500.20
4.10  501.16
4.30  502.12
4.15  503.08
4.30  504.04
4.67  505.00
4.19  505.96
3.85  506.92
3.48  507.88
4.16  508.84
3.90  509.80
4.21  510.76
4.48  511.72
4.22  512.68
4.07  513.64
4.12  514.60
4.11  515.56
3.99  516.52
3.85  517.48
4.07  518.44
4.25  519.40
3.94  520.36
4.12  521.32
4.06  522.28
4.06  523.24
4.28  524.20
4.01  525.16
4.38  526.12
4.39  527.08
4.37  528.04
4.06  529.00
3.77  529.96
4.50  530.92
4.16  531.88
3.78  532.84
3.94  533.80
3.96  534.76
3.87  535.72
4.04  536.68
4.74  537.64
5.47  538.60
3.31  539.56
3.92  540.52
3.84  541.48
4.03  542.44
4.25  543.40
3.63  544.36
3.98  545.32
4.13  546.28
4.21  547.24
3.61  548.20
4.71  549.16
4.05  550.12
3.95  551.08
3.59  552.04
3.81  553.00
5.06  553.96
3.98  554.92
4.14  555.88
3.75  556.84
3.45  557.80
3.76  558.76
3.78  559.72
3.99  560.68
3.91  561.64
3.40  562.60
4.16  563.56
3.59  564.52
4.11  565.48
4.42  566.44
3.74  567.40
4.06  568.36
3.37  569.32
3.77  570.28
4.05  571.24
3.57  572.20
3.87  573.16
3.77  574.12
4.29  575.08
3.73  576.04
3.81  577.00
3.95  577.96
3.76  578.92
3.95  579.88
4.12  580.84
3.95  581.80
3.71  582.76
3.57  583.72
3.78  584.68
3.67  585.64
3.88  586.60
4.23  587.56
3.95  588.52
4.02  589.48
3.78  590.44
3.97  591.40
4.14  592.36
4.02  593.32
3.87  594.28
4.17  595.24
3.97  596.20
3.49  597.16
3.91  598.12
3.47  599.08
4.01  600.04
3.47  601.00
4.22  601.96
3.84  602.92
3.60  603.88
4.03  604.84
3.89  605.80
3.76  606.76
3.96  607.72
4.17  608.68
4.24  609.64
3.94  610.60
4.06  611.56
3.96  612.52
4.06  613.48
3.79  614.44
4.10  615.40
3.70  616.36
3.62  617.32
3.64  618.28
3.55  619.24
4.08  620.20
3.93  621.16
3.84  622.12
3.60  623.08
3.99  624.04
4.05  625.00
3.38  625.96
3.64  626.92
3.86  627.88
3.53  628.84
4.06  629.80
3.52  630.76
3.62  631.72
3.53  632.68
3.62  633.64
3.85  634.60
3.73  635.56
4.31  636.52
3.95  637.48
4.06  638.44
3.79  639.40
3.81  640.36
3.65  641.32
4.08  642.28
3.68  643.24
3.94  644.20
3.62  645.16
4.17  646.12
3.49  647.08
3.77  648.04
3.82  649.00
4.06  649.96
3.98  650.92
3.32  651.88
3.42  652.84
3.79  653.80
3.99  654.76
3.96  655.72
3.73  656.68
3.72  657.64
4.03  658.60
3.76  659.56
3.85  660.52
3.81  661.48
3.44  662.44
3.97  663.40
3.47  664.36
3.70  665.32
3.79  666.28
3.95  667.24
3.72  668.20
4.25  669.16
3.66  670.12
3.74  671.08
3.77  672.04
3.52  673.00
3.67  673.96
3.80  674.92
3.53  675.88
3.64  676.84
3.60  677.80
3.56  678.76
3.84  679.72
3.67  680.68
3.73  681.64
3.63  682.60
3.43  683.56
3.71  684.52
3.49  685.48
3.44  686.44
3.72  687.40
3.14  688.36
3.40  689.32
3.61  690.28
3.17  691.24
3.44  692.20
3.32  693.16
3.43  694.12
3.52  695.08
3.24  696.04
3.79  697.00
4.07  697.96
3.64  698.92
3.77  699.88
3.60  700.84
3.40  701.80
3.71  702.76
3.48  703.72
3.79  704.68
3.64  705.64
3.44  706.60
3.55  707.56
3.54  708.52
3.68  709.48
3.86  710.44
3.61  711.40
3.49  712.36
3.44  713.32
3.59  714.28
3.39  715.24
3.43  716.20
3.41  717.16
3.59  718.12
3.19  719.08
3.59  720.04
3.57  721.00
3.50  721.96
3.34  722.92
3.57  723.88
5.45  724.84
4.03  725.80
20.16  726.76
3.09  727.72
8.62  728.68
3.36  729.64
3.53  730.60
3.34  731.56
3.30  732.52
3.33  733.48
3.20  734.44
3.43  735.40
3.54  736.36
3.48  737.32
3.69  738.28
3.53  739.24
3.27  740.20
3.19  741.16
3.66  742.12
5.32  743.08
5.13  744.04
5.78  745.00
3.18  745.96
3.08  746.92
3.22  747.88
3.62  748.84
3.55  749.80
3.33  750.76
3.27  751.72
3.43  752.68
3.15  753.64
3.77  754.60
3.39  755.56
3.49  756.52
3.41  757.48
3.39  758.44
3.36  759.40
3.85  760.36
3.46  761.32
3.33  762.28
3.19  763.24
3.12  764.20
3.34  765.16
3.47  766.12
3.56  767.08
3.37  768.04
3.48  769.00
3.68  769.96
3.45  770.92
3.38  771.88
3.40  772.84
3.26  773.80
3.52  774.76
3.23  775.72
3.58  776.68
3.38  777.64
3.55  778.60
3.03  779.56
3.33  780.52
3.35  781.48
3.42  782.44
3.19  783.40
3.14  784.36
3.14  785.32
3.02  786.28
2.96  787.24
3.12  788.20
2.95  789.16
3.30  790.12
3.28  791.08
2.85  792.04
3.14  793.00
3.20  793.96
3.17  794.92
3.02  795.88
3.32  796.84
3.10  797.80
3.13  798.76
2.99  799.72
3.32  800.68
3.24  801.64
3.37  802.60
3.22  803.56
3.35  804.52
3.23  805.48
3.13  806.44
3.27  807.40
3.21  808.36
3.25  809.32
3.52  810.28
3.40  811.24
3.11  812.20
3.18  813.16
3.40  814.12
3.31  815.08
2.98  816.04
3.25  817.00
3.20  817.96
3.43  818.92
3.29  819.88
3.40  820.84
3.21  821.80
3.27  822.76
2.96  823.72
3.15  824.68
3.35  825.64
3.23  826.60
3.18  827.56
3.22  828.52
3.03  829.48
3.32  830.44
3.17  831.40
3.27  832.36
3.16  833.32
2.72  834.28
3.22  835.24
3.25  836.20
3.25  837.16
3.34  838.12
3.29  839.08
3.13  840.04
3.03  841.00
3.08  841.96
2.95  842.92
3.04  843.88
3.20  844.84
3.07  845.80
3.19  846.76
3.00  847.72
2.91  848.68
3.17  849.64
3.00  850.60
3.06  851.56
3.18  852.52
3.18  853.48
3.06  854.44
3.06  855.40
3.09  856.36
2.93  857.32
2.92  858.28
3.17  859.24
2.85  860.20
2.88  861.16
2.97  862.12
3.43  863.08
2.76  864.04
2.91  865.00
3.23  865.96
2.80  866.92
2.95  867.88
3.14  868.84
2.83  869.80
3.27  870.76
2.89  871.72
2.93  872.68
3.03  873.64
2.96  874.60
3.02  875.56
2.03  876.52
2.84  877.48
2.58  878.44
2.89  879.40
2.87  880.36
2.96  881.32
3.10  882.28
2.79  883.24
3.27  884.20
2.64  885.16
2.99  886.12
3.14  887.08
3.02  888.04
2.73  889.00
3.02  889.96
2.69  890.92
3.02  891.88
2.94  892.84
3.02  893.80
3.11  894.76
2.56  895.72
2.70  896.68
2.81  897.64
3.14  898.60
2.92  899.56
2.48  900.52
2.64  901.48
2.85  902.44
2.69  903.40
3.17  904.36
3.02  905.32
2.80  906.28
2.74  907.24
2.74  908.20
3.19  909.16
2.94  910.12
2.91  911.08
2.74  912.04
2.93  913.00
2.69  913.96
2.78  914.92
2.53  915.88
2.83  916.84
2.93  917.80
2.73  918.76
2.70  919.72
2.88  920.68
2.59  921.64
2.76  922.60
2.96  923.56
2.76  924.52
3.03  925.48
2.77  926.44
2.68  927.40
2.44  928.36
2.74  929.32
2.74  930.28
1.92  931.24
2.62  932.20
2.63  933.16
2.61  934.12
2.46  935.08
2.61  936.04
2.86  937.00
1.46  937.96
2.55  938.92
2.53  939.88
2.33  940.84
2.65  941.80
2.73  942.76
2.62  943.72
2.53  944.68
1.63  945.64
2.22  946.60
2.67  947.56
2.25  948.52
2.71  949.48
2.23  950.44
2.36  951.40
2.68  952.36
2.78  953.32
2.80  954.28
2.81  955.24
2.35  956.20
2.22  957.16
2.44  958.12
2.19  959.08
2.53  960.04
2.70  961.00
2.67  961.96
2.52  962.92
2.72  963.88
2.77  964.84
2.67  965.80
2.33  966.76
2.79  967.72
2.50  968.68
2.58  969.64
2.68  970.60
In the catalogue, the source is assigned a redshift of 0.107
